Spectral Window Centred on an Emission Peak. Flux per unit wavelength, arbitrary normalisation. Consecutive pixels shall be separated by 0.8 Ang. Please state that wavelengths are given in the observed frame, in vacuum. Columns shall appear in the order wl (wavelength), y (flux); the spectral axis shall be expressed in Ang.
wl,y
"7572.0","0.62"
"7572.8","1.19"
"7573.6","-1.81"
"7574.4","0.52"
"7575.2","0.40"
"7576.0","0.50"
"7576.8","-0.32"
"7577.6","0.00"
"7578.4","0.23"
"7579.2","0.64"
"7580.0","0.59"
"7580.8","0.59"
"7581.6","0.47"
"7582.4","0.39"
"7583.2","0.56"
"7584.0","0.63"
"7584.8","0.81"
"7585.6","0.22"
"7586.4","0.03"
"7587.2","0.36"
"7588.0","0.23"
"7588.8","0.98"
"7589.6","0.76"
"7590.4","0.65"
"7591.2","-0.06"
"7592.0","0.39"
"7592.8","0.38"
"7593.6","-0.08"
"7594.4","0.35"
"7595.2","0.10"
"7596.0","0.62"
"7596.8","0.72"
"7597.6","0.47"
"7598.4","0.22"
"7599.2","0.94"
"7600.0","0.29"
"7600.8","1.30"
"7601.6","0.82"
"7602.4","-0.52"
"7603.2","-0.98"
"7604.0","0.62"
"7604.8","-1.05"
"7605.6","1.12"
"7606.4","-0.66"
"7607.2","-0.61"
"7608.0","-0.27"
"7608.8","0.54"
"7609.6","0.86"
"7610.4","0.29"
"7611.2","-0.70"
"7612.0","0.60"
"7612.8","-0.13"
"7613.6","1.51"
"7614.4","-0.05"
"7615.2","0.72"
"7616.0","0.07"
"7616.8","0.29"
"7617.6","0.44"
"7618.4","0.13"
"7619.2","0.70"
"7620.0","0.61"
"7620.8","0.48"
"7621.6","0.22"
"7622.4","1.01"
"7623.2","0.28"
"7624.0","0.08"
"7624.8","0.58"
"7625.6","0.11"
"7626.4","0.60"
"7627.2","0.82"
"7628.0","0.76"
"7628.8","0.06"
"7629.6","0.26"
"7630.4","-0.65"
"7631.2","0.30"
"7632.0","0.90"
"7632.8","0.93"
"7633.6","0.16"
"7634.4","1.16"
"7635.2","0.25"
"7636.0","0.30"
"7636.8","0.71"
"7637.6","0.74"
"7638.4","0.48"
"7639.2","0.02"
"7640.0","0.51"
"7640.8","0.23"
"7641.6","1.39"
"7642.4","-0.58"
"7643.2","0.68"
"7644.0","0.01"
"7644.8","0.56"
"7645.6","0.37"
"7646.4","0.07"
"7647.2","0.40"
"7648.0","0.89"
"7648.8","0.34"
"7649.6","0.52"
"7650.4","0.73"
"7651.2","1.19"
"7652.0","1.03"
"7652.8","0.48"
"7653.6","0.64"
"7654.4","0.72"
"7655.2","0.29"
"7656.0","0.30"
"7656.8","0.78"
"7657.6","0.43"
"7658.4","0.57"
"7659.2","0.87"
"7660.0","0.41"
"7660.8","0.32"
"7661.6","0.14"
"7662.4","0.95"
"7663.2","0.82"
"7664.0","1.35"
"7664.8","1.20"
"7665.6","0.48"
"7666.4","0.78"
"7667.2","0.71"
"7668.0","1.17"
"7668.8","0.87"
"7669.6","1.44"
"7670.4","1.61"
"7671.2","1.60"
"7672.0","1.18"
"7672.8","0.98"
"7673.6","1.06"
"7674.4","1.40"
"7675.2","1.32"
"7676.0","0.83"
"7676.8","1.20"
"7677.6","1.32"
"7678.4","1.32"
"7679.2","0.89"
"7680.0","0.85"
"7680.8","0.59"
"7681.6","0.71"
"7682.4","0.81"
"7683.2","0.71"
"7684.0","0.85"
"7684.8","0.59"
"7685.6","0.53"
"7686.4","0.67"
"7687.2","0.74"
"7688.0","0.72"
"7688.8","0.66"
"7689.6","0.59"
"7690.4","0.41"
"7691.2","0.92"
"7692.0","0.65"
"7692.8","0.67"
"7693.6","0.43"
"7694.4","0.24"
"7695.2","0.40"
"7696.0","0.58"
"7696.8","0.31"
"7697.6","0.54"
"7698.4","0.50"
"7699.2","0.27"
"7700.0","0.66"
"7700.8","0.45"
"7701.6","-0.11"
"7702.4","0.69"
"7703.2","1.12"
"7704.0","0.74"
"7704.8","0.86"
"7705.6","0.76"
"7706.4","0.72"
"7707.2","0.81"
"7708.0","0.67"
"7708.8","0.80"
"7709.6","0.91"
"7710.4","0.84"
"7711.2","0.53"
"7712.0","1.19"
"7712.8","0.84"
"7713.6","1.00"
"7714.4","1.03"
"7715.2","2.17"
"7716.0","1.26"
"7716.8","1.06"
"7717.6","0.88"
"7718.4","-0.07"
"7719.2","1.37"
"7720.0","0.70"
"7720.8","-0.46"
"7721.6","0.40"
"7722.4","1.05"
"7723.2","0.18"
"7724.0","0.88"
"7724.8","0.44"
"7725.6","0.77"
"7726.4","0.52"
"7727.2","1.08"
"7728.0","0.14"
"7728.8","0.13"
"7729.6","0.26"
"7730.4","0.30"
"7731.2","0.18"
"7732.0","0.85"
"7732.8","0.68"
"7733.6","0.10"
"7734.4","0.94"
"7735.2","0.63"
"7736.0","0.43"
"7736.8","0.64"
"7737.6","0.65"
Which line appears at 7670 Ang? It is H-gamma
